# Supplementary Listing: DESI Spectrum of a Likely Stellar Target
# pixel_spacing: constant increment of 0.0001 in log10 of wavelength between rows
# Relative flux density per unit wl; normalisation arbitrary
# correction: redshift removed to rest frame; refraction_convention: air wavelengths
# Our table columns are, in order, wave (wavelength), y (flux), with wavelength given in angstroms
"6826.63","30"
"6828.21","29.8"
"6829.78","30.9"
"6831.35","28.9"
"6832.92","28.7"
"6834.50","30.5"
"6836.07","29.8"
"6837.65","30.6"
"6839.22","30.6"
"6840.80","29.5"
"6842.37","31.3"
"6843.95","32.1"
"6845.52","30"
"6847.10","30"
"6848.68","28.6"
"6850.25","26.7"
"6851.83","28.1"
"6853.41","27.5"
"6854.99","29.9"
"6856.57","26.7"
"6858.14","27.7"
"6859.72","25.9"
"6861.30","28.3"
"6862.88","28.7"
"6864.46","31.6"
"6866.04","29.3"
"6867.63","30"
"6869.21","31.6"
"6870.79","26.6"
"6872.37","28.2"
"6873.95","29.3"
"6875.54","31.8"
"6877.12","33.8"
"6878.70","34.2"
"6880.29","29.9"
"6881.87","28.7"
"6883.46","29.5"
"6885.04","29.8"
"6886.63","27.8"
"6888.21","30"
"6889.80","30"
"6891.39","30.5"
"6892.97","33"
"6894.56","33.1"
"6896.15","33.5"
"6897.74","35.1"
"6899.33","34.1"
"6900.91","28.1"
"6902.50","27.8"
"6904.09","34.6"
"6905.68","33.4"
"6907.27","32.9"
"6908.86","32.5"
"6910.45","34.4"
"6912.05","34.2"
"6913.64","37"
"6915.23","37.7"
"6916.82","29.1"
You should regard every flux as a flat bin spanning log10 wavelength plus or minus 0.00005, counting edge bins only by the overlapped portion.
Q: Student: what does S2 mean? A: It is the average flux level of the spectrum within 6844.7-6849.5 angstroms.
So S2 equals 29.6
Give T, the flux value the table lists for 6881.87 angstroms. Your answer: 28.7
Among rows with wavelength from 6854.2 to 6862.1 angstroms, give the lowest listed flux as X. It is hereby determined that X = 25.9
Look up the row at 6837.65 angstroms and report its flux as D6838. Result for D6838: 30.6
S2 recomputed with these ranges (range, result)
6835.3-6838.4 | 30.1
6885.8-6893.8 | 30.3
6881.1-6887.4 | 28.9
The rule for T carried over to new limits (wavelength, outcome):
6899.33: 34.1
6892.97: 33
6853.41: 27.5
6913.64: 37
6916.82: 29.1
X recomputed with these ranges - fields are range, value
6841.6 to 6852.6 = 26.7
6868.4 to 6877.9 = 26.6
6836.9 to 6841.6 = 29.5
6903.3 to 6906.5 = 33.4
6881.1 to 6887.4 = 27.8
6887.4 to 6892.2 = 30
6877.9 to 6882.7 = 28.7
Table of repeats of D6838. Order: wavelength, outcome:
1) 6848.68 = 28.6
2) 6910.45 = 34.4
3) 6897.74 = 35.1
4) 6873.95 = 29.3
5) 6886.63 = 27.8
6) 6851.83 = 28.1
